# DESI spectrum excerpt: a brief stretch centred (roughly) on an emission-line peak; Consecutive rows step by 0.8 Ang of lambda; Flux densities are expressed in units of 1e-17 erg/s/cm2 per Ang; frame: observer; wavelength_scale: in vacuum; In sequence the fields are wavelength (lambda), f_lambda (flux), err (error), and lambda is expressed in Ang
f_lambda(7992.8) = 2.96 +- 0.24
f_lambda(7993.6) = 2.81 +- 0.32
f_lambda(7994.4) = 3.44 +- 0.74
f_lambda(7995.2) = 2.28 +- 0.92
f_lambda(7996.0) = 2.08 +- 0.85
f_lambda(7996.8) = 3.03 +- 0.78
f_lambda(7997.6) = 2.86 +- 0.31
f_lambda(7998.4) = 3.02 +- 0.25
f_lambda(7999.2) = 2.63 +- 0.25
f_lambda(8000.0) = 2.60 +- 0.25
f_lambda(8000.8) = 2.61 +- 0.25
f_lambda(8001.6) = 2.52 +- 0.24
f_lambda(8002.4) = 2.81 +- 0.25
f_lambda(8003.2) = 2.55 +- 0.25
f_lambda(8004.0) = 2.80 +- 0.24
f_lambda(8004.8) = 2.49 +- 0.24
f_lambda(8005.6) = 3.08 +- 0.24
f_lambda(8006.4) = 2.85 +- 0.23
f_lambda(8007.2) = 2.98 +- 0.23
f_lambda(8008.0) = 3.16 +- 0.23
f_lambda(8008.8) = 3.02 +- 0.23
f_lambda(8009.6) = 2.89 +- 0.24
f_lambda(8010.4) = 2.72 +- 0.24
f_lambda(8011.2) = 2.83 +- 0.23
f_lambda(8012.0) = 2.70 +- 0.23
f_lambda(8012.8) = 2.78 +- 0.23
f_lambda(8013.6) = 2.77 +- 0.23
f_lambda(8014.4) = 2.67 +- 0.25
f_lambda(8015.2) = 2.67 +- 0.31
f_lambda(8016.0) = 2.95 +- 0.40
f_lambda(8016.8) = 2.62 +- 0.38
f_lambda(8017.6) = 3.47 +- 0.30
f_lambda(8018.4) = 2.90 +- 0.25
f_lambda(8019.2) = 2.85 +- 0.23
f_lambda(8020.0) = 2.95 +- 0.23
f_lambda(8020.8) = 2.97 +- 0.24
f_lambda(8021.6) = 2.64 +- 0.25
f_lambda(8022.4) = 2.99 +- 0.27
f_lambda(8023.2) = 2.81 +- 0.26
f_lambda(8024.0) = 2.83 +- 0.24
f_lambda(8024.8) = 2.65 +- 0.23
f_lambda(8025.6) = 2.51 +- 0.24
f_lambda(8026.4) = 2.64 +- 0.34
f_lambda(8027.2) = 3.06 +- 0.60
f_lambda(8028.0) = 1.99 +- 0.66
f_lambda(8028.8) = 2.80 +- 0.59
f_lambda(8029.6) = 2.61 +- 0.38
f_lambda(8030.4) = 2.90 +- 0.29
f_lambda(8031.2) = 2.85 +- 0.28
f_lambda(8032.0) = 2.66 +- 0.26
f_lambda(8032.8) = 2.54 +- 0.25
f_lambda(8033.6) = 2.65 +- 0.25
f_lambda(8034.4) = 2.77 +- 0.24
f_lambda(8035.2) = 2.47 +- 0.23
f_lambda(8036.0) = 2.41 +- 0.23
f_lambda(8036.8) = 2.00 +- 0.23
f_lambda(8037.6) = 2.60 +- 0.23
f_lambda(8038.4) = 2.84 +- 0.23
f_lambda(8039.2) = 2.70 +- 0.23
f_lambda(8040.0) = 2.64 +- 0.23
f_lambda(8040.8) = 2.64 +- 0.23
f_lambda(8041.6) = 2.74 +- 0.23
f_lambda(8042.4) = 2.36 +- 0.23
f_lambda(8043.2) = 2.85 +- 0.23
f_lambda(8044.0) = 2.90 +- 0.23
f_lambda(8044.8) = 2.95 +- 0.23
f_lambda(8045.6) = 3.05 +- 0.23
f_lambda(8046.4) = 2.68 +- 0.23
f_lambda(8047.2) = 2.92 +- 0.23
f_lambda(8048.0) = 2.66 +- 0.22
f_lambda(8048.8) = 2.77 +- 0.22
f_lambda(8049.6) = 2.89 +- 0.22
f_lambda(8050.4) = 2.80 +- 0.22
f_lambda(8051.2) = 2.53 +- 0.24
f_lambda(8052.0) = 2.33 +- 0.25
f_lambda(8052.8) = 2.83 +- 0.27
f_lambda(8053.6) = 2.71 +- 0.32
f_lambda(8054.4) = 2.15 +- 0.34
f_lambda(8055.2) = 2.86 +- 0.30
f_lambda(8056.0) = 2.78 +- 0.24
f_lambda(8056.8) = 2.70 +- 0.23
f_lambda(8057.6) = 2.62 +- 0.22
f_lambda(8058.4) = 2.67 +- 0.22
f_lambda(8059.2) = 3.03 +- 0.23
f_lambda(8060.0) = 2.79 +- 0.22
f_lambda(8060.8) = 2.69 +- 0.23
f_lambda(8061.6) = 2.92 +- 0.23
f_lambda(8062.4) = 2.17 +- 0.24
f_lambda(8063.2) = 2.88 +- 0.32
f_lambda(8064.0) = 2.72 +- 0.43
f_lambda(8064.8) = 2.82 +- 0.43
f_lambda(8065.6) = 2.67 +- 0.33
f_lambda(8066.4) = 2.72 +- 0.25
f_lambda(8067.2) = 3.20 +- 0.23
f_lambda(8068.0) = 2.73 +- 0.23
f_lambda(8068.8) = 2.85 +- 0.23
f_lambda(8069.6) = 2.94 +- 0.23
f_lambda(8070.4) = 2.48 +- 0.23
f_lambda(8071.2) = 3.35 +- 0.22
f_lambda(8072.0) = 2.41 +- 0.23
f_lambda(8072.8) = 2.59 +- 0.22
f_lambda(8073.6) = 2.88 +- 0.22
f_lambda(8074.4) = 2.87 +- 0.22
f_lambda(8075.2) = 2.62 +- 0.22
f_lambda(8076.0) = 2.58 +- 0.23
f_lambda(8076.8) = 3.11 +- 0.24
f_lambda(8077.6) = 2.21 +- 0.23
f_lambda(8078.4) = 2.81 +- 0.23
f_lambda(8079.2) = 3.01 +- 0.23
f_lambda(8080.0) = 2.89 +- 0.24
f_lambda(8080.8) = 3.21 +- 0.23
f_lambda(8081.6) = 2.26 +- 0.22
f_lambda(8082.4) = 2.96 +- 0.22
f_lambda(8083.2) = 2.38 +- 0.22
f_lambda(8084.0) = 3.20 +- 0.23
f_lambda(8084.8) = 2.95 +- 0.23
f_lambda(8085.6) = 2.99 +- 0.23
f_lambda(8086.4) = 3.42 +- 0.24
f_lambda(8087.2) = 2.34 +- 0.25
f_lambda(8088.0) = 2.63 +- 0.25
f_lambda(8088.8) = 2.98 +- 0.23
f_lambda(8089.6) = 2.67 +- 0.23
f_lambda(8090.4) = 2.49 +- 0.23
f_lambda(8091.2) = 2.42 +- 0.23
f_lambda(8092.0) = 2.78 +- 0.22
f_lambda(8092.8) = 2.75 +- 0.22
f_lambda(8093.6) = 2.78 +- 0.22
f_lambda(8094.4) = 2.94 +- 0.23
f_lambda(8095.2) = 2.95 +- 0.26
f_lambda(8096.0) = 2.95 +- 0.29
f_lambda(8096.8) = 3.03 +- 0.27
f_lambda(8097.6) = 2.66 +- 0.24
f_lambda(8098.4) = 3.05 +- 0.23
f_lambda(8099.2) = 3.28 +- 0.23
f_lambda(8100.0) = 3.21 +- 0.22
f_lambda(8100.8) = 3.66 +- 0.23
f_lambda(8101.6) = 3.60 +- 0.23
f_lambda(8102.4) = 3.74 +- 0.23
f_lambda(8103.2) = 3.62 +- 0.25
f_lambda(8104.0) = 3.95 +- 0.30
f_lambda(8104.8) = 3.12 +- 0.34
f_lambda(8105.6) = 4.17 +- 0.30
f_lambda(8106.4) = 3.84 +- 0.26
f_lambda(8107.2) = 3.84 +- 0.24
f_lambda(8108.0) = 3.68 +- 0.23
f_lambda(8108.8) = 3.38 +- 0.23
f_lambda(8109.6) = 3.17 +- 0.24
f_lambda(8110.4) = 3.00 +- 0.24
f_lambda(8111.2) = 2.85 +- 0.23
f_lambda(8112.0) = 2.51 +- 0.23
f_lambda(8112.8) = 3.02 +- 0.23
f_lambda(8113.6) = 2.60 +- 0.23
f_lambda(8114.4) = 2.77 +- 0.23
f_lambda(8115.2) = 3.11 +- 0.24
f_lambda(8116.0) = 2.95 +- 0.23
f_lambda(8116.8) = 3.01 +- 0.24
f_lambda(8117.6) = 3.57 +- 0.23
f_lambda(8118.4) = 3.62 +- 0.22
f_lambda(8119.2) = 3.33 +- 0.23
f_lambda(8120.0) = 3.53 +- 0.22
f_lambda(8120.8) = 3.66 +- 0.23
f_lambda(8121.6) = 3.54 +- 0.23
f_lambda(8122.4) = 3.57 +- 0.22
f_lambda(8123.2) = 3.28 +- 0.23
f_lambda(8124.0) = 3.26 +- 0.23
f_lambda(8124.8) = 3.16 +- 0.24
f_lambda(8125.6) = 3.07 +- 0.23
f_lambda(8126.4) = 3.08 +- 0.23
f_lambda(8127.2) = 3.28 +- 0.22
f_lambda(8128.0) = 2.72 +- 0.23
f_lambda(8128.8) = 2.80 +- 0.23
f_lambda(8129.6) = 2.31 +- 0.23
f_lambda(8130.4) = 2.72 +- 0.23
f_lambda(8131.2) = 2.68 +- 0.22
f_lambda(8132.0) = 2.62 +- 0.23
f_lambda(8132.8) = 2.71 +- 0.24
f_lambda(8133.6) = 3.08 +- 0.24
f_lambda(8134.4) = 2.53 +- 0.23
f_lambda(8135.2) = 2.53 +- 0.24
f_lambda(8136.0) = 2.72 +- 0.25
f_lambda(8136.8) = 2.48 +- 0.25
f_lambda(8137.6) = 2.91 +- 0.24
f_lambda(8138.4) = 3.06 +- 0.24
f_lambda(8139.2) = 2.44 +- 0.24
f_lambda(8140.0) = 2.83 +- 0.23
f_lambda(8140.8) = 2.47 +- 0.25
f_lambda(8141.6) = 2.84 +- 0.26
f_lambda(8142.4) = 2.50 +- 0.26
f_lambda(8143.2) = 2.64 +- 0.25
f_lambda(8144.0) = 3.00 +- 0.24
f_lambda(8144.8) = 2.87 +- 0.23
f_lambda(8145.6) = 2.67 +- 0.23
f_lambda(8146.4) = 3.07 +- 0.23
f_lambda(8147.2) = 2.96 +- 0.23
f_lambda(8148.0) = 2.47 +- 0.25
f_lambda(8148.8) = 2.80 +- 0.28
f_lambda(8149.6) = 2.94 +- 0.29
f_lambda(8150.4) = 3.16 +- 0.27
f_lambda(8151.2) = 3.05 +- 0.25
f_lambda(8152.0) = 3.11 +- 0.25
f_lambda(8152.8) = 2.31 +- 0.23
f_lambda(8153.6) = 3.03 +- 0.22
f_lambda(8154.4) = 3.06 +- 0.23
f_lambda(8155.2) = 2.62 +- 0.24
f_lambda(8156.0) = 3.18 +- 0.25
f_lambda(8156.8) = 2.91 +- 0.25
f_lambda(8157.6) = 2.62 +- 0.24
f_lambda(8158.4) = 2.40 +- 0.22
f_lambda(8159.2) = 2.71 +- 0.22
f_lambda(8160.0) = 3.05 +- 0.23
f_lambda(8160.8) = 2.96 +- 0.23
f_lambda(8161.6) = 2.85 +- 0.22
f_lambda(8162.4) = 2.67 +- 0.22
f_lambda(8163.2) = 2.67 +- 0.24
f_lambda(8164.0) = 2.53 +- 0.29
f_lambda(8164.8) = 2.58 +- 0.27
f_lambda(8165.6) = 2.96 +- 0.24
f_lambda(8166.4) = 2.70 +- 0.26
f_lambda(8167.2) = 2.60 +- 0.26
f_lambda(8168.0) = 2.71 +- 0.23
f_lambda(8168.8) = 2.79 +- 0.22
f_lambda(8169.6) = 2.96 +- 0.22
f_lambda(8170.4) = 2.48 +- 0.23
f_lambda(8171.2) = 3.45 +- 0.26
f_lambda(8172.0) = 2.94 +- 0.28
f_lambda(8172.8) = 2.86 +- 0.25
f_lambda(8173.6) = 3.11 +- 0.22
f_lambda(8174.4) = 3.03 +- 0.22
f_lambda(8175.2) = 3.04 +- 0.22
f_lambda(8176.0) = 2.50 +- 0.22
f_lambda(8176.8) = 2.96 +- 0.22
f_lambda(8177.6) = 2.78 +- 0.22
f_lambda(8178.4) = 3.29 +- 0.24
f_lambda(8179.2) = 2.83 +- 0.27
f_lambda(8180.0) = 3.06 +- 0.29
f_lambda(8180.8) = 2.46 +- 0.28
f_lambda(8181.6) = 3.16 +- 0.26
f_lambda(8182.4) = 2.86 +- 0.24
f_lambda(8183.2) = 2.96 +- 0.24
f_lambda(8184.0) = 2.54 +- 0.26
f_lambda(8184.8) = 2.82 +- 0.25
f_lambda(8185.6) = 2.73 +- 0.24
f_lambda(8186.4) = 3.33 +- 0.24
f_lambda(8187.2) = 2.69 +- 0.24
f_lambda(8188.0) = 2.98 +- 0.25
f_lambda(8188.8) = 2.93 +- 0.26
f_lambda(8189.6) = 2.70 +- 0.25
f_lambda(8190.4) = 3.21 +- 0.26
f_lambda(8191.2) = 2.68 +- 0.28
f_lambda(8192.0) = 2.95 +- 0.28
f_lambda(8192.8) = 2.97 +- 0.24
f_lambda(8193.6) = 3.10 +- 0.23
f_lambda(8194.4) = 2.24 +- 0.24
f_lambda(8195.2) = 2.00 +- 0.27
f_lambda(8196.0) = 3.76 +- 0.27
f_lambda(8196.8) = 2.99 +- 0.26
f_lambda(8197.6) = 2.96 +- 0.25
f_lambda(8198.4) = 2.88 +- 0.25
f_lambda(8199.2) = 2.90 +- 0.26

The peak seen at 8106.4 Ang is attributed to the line [S II]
